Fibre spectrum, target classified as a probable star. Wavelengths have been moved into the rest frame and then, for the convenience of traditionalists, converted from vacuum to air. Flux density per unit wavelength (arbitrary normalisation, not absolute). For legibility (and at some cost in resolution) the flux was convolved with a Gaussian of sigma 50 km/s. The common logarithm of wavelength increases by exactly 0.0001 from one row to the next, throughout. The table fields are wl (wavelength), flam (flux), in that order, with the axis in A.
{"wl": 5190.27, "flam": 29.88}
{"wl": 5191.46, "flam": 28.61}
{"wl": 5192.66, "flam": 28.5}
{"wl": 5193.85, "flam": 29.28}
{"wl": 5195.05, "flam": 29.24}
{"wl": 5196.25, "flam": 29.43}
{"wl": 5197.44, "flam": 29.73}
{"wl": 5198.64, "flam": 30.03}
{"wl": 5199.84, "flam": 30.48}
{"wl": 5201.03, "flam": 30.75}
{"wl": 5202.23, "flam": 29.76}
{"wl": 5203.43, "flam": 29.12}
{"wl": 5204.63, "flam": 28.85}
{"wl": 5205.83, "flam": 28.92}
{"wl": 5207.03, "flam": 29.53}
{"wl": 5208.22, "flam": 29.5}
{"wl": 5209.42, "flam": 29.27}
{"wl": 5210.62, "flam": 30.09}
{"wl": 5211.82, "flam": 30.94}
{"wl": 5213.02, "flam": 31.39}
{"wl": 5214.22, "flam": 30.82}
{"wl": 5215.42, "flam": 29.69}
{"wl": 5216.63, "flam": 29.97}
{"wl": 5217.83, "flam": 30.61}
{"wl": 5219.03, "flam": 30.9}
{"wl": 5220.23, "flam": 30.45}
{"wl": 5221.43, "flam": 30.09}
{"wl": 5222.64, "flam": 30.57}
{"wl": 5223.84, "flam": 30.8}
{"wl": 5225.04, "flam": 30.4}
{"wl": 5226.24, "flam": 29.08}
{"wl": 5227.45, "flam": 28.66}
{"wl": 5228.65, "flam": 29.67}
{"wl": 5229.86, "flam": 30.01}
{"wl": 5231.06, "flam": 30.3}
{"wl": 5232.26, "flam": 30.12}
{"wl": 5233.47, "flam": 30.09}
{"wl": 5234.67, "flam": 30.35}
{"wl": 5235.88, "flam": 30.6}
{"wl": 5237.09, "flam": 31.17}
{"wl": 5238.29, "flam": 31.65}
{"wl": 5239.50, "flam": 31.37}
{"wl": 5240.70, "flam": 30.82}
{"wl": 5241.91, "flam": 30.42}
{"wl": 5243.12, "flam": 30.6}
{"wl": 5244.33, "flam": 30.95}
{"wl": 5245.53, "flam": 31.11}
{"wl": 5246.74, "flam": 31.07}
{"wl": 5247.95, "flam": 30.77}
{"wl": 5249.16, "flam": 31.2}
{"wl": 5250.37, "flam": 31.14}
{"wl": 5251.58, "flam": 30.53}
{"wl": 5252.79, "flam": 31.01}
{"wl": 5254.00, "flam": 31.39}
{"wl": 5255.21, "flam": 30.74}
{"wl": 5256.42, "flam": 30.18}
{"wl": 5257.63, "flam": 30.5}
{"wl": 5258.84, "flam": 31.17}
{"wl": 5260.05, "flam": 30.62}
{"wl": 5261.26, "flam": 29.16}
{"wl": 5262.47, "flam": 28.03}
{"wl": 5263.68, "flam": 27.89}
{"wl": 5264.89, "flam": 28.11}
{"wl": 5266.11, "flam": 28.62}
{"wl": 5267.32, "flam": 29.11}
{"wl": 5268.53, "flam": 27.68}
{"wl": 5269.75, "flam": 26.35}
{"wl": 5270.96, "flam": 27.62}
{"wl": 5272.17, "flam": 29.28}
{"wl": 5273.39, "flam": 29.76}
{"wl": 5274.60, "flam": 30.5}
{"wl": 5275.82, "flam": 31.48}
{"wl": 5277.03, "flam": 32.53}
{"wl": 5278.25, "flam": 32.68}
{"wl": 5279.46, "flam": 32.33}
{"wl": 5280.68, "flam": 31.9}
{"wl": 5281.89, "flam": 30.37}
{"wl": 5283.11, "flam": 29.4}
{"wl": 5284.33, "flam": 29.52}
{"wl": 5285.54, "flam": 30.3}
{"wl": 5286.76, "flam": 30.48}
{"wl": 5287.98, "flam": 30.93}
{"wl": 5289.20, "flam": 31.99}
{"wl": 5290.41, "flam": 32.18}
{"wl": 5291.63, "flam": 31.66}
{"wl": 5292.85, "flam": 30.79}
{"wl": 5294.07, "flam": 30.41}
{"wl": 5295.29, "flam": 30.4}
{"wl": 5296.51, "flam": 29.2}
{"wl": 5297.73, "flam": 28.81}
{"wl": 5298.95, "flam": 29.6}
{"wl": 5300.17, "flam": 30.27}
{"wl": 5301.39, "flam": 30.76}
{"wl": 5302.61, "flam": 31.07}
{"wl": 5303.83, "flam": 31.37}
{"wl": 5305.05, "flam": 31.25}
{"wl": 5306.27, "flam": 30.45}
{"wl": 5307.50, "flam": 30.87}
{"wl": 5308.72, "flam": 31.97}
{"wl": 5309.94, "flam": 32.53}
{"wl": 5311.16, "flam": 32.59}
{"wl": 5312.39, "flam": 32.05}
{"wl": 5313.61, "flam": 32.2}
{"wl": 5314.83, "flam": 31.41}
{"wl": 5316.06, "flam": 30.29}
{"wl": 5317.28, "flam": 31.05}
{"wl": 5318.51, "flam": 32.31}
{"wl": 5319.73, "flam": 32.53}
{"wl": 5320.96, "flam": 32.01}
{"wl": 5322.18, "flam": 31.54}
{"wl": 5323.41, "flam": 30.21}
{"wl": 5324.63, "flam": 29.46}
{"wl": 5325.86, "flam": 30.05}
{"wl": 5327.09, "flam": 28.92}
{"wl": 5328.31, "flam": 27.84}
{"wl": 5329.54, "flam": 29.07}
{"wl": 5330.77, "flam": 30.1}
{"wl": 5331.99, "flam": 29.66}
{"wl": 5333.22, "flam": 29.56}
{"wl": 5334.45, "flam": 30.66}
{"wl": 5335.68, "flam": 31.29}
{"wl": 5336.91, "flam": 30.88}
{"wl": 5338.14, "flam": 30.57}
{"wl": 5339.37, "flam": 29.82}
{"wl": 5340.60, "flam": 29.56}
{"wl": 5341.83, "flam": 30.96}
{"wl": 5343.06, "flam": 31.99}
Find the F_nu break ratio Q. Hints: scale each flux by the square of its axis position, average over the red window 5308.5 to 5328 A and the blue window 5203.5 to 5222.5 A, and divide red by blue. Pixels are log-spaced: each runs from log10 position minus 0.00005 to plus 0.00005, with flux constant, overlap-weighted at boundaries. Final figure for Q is 1.08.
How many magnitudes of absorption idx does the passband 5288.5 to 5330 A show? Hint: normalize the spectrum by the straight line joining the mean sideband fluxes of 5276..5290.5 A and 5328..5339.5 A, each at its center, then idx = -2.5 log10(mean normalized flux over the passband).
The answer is -0.01 mag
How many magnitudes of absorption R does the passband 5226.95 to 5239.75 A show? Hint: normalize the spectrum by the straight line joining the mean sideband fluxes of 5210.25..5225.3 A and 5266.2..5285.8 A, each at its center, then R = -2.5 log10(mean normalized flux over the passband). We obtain 0.001 mag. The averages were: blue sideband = 30.5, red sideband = 30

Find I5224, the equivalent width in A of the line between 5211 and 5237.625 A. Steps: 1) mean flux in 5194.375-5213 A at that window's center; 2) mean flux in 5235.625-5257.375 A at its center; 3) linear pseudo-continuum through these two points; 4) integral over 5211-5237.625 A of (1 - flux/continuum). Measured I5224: 0.0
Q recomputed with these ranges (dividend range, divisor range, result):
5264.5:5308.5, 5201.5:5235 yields 1.04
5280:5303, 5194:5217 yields 1.06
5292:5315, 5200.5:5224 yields 1.07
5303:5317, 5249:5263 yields 1.06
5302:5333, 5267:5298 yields 1.03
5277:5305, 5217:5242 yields 1.04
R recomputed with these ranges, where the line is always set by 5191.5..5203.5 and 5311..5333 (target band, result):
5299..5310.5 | -0.02 mag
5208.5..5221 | -0.02 mag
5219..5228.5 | -0.01 mag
